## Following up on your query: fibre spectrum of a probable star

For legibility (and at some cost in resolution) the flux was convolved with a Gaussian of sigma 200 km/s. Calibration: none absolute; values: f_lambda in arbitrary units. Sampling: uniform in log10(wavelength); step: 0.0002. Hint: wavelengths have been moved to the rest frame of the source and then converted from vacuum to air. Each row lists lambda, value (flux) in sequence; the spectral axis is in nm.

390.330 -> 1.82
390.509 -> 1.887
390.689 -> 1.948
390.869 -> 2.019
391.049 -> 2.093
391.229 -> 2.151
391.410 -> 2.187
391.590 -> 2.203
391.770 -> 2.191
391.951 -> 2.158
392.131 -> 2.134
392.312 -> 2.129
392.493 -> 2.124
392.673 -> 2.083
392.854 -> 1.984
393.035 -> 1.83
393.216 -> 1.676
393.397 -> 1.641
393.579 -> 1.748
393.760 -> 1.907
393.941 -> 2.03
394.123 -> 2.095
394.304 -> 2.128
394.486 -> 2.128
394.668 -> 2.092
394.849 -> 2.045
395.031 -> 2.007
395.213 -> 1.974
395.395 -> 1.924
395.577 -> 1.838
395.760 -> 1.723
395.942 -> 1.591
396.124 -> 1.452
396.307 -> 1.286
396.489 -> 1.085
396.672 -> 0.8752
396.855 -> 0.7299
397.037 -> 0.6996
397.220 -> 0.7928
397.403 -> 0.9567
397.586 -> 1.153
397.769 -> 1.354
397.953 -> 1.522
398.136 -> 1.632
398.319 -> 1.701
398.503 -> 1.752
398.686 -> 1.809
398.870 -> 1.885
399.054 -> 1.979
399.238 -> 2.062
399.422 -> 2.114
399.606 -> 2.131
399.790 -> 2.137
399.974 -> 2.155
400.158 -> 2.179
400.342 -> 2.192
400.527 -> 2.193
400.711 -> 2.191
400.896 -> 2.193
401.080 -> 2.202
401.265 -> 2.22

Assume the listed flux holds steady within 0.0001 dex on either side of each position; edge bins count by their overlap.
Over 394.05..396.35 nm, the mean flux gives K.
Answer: 1.88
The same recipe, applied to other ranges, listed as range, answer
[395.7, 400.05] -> 1.52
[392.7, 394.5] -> 1.91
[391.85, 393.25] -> 2.03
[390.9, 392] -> 2.16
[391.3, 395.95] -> 1.99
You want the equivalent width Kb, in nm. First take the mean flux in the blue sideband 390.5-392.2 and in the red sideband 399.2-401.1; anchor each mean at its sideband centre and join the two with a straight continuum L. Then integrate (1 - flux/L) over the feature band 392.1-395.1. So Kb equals 0.19 nm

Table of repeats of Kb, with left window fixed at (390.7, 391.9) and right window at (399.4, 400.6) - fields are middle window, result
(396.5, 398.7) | 0.950 nm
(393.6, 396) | 0.203 nm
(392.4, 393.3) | 0.081 nm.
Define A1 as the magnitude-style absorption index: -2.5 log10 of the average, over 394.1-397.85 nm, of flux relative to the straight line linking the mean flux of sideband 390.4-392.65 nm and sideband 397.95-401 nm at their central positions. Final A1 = 0.33 mag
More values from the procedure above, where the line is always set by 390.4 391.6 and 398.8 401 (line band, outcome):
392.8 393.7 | 0.17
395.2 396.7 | 0.34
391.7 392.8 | -0.03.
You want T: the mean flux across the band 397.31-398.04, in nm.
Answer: 1.24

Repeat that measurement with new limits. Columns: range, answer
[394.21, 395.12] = 2.08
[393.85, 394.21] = 2.06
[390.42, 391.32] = 2.02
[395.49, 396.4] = 1.58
